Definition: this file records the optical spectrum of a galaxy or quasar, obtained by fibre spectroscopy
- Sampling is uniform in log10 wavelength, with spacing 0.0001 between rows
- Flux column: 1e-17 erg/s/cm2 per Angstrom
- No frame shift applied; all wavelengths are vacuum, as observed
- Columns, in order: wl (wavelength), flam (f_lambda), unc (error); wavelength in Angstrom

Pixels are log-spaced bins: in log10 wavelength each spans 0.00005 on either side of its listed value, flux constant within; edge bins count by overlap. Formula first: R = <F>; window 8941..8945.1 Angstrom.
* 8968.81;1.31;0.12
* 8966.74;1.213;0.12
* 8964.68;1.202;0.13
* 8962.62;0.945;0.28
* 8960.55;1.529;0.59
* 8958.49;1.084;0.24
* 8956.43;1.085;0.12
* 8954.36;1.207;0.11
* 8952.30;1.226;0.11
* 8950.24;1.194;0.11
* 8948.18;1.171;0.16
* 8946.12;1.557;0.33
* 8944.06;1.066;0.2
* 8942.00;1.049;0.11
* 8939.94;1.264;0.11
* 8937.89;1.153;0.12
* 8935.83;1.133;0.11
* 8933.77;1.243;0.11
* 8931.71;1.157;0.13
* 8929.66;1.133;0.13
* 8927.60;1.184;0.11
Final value 1.06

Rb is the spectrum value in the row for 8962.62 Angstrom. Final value 0.945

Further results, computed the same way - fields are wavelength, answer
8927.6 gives 1.184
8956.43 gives 1.085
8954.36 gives 1.207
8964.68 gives 1.202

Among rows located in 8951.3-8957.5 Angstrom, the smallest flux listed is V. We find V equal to 1.085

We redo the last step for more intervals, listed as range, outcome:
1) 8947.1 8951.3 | 1.171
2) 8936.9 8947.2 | 1.049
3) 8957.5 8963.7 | 0.945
